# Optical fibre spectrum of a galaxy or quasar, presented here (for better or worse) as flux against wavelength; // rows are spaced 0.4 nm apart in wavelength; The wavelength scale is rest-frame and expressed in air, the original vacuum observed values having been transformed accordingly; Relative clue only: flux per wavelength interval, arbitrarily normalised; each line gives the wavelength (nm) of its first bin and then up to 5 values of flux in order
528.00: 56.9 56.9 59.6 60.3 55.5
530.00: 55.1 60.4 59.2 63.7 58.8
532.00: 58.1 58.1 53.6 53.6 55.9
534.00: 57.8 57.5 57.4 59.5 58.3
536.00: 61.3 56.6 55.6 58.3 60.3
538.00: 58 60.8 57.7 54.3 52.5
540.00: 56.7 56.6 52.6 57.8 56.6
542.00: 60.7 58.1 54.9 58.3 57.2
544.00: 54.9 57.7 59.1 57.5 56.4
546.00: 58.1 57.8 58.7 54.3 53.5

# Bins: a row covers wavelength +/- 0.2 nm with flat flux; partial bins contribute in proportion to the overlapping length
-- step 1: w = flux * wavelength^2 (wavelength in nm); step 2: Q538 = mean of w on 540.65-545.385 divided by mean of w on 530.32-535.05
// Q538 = 1.03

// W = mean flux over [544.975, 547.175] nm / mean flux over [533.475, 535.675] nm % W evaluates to 0.99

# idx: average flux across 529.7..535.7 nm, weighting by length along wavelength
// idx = 57.8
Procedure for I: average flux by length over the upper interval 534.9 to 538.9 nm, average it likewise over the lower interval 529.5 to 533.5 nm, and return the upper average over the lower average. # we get 1.0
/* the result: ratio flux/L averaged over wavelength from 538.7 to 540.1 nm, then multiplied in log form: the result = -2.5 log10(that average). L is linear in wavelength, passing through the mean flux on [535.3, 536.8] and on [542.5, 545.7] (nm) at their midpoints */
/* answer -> 0.05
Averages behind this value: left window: 58.4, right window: 57.1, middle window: 55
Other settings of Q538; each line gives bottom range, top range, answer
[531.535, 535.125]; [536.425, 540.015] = 1.02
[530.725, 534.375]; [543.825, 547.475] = 1.04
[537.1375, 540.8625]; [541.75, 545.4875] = 1.03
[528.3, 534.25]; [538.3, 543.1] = 1.01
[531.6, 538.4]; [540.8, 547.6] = 1.03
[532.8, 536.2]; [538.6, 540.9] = 0.98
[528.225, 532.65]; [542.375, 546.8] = 1.03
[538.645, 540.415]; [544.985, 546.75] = 1.06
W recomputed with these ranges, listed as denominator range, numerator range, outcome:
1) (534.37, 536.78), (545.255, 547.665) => 0.97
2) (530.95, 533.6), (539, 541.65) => 0.96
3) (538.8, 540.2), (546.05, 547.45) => 1.04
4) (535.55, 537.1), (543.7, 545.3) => 0.99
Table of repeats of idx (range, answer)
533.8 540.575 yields 57.6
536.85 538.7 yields 59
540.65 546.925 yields 57.3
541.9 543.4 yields 57.8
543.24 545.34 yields 57.4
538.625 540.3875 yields 55.4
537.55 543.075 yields 56.9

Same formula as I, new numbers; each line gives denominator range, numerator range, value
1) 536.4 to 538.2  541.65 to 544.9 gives 0.99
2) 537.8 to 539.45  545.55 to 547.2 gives 1.00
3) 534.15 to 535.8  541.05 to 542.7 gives 1.00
